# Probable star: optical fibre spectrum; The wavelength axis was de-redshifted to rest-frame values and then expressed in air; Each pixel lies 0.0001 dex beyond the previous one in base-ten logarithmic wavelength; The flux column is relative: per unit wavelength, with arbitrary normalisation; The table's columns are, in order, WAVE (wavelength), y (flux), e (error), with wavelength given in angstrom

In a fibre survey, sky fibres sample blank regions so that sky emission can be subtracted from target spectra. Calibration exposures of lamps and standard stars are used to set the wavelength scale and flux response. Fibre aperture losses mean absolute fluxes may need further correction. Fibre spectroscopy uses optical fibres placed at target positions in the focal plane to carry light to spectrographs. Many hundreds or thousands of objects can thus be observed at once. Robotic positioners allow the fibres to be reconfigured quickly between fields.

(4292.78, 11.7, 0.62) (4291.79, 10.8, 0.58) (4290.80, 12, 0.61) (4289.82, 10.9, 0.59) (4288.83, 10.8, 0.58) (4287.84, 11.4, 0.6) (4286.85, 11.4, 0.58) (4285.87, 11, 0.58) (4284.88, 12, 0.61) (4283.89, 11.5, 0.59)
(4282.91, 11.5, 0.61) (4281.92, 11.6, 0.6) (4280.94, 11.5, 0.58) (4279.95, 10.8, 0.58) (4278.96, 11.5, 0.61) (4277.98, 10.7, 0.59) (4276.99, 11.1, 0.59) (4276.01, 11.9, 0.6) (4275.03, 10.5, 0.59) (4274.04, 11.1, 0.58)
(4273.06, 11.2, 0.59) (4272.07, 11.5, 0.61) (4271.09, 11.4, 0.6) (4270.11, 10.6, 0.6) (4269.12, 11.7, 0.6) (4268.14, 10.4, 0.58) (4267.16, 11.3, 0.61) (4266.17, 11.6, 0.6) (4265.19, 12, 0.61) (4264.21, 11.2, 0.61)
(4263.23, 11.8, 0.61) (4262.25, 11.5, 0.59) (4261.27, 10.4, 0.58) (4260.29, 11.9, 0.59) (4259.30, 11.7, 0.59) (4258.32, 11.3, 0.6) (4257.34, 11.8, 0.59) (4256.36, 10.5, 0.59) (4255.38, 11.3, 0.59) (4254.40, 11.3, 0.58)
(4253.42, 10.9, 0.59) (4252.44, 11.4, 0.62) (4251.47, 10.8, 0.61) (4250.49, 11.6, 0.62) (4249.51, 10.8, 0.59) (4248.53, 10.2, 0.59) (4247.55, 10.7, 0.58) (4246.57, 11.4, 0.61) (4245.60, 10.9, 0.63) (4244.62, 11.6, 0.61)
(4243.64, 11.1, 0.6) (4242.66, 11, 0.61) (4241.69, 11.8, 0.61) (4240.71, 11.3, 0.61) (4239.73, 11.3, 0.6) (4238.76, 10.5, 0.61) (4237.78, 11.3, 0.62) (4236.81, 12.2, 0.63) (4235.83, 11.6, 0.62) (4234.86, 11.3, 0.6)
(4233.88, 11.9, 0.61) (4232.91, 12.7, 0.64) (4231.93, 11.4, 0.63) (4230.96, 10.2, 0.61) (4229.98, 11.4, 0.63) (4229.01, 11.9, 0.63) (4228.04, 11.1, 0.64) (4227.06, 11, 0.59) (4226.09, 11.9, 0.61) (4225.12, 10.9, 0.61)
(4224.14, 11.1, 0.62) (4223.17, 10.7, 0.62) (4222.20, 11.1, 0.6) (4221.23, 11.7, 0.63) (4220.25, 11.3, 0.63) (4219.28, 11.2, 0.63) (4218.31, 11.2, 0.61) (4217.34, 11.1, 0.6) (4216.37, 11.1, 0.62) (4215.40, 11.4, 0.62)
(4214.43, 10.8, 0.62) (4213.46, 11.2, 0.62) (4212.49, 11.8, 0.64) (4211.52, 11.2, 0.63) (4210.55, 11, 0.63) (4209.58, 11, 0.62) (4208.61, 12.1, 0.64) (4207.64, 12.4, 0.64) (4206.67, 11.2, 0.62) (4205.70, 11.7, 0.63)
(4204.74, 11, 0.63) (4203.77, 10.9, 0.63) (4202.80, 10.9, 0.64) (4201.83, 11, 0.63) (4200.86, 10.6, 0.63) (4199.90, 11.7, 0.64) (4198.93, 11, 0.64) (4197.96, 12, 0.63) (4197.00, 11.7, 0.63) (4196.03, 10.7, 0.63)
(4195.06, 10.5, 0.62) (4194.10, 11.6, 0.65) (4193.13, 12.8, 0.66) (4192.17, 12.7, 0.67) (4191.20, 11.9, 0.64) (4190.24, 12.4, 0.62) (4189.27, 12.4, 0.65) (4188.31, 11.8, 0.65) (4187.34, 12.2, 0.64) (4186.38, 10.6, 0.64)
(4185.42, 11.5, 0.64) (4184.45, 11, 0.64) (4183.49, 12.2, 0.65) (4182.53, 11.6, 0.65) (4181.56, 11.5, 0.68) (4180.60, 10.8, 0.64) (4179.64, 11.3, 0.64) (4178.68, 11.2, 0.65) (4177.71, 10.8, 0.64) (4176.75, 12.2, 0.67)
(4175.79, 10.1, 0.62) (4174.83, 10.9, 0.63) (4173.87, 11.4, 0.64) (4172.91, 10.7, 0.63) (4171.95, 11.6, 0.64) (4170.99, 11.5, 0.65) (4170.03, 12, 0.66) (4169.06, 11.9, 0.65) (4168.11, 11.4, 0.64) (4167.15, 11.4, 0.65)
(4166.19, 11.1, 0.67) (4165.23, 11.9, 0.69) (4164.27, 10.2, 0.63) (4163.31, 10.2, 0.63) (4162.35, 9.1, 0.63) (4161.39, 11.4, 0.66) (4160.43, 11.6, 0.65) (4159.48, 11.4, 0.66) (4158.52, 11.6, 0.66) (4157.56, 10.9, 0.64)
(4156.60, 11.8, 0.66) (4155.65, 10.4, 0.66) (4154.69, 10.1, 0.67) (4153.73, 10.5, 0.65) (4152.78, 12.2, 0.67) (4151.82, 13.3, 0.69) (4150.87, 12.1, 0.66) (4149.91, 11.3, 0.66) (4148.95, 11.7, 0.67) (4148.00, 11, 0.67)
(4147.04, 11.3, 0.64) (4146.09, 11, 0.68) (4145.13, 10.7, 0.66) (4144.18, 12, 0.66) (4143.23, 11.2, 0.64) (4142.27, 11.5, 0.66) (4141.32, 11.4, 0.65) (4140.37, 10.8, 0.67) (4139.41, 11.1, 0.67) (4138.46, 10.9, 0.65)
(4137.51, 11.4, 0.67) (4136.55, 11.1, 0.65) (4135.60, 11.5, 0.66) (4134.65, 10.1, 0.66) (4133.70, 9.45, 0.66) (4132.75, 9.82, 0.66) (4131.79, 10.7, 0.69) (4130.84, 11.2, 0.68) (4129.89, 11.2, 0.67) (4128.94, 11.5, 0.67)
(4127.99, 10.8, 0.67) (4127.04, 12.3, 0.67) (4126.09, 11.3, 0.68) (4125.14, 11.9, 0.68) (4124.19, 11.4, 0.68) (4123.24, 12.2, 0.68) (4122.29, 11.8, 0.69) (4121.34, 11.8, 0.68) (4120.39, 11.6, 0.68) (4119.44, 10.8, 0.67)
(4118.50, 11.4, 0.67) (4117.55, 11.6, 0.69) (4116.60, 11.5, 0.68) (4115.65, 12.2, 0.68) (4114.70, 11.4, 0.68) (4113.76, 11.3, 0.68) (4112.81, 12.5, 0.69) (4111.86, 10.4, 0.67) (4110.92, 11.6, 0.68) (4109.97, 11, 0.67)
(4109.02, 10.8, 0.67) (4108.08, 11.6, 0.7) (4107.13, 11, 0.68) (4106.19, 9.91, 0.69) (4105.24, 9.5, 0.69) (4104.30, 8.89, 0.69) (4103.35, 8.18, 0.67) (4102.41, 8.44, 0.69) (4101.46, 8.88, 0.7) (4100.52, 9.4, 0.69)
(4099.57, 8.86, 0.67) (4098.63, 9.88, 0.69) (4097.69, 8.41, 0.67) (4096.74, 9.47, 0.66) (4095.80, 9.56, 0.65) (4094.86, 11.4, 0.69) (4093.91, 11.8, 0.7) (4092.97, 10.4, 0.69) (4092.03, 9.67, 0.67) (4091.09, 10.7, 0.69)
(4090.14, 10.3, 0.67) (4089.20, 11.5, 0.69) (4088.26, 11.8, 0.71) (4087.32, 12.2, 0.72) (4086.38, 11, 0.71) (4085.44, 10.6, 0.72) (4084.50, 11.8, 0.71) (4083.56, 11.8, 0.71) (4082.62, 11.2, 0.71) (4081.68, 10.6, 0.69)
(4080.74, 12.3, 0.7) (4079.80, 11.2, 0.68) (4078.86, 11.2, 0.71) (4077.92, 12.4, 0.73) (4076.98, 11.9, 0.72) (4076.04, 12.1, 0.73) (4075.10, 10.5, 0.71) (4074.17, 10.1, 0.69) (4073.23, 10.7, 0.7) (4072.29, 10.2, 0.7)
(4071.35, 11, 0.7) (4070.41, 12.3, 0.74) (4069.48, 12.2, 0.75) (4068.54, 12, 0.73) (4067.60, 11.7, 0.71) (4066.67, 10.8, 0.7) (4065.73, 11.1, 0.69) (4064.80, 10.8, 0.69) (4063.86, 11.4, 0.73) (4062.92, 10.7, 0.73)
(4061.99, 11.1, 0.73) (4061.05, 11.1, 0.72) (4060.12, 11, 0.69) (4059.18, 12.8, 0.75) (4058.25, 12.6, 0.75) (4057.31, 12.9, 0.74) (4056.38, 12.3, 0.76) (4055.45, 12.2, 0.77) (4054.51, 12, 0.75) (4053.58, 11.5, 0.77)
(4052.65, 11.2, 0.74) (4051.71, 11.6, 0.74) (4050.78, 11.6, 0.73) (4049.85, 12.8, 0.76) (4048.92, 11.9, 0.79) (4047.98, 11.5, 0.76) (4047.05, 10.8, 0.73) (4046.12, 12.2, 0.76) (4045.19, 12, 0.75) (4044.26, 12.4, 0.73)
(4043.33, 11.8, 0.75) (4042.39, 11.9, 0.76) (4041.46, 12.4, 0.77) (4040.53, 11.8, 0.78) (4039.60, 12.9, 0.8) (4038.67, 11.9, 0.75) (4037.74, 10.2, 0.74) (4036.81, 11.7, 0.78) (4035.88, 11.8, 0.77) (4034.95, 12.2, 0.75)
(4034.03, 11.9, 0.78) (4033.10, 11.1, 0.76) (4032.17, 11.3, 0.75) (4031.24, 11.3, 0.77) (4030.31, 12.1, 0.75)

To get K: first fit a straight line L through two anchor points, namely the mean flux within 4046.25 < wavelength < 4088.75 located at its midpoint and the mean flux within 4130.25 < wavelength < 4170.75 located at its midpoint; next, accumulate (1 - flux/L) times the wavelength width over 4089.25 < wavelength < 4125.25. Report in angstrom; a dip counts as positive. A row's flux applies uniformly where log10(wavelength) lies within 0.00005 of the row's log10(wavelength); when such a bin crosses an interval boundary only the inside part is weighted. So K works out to 2.29 angstrom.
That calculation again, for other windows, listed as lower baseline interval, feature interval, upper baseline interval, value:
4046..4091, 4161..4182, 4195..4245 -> 0.5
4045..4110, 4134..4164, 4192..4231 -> 0.0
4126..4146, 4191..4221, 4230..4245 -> -0.2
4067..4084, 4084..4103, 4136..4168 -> 1.8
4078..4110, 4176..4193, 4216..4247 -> -1.0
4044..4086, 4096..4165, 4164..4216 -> 3.5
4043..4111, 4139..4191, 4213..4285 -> -0.7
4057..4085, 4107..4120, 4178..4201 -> 0.1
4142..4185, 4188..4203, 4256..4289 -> -0.5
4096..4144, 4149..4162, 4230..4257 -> -0.6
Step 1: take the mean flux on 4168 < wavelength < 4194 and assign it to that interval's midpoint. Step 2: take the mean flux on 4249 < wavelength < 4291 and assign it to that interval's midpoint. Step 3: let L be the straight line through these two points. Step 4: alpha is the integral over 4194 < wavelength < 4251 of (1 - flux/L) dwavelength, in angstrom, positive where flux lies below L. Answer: 0.8 angstrom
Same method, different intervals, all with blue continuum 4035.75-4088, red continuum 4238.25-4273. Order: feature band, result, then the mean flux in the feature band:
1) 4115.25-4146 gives 0.6 angstrom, 11.2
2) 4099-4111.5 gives 1.8 angstrom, 9.86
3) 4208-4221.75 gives 0.0 angstrom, 11.3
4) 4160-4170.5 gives 0.3 angstrom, 11.1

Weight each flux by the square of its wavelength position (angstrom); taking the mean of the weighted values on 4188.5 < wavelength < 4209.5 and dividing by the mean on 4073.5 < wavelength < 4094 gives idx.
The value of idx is 1.1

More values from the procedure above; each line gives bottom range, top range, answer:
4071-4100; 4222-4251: 1.12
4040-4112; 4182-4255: 1.10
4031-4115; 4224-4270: 1.10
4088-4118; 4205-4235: 1.15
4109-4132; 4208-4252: 1.04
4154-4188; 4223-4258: 1.04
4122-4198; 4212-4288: 1.04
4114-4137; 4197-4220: 1.04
